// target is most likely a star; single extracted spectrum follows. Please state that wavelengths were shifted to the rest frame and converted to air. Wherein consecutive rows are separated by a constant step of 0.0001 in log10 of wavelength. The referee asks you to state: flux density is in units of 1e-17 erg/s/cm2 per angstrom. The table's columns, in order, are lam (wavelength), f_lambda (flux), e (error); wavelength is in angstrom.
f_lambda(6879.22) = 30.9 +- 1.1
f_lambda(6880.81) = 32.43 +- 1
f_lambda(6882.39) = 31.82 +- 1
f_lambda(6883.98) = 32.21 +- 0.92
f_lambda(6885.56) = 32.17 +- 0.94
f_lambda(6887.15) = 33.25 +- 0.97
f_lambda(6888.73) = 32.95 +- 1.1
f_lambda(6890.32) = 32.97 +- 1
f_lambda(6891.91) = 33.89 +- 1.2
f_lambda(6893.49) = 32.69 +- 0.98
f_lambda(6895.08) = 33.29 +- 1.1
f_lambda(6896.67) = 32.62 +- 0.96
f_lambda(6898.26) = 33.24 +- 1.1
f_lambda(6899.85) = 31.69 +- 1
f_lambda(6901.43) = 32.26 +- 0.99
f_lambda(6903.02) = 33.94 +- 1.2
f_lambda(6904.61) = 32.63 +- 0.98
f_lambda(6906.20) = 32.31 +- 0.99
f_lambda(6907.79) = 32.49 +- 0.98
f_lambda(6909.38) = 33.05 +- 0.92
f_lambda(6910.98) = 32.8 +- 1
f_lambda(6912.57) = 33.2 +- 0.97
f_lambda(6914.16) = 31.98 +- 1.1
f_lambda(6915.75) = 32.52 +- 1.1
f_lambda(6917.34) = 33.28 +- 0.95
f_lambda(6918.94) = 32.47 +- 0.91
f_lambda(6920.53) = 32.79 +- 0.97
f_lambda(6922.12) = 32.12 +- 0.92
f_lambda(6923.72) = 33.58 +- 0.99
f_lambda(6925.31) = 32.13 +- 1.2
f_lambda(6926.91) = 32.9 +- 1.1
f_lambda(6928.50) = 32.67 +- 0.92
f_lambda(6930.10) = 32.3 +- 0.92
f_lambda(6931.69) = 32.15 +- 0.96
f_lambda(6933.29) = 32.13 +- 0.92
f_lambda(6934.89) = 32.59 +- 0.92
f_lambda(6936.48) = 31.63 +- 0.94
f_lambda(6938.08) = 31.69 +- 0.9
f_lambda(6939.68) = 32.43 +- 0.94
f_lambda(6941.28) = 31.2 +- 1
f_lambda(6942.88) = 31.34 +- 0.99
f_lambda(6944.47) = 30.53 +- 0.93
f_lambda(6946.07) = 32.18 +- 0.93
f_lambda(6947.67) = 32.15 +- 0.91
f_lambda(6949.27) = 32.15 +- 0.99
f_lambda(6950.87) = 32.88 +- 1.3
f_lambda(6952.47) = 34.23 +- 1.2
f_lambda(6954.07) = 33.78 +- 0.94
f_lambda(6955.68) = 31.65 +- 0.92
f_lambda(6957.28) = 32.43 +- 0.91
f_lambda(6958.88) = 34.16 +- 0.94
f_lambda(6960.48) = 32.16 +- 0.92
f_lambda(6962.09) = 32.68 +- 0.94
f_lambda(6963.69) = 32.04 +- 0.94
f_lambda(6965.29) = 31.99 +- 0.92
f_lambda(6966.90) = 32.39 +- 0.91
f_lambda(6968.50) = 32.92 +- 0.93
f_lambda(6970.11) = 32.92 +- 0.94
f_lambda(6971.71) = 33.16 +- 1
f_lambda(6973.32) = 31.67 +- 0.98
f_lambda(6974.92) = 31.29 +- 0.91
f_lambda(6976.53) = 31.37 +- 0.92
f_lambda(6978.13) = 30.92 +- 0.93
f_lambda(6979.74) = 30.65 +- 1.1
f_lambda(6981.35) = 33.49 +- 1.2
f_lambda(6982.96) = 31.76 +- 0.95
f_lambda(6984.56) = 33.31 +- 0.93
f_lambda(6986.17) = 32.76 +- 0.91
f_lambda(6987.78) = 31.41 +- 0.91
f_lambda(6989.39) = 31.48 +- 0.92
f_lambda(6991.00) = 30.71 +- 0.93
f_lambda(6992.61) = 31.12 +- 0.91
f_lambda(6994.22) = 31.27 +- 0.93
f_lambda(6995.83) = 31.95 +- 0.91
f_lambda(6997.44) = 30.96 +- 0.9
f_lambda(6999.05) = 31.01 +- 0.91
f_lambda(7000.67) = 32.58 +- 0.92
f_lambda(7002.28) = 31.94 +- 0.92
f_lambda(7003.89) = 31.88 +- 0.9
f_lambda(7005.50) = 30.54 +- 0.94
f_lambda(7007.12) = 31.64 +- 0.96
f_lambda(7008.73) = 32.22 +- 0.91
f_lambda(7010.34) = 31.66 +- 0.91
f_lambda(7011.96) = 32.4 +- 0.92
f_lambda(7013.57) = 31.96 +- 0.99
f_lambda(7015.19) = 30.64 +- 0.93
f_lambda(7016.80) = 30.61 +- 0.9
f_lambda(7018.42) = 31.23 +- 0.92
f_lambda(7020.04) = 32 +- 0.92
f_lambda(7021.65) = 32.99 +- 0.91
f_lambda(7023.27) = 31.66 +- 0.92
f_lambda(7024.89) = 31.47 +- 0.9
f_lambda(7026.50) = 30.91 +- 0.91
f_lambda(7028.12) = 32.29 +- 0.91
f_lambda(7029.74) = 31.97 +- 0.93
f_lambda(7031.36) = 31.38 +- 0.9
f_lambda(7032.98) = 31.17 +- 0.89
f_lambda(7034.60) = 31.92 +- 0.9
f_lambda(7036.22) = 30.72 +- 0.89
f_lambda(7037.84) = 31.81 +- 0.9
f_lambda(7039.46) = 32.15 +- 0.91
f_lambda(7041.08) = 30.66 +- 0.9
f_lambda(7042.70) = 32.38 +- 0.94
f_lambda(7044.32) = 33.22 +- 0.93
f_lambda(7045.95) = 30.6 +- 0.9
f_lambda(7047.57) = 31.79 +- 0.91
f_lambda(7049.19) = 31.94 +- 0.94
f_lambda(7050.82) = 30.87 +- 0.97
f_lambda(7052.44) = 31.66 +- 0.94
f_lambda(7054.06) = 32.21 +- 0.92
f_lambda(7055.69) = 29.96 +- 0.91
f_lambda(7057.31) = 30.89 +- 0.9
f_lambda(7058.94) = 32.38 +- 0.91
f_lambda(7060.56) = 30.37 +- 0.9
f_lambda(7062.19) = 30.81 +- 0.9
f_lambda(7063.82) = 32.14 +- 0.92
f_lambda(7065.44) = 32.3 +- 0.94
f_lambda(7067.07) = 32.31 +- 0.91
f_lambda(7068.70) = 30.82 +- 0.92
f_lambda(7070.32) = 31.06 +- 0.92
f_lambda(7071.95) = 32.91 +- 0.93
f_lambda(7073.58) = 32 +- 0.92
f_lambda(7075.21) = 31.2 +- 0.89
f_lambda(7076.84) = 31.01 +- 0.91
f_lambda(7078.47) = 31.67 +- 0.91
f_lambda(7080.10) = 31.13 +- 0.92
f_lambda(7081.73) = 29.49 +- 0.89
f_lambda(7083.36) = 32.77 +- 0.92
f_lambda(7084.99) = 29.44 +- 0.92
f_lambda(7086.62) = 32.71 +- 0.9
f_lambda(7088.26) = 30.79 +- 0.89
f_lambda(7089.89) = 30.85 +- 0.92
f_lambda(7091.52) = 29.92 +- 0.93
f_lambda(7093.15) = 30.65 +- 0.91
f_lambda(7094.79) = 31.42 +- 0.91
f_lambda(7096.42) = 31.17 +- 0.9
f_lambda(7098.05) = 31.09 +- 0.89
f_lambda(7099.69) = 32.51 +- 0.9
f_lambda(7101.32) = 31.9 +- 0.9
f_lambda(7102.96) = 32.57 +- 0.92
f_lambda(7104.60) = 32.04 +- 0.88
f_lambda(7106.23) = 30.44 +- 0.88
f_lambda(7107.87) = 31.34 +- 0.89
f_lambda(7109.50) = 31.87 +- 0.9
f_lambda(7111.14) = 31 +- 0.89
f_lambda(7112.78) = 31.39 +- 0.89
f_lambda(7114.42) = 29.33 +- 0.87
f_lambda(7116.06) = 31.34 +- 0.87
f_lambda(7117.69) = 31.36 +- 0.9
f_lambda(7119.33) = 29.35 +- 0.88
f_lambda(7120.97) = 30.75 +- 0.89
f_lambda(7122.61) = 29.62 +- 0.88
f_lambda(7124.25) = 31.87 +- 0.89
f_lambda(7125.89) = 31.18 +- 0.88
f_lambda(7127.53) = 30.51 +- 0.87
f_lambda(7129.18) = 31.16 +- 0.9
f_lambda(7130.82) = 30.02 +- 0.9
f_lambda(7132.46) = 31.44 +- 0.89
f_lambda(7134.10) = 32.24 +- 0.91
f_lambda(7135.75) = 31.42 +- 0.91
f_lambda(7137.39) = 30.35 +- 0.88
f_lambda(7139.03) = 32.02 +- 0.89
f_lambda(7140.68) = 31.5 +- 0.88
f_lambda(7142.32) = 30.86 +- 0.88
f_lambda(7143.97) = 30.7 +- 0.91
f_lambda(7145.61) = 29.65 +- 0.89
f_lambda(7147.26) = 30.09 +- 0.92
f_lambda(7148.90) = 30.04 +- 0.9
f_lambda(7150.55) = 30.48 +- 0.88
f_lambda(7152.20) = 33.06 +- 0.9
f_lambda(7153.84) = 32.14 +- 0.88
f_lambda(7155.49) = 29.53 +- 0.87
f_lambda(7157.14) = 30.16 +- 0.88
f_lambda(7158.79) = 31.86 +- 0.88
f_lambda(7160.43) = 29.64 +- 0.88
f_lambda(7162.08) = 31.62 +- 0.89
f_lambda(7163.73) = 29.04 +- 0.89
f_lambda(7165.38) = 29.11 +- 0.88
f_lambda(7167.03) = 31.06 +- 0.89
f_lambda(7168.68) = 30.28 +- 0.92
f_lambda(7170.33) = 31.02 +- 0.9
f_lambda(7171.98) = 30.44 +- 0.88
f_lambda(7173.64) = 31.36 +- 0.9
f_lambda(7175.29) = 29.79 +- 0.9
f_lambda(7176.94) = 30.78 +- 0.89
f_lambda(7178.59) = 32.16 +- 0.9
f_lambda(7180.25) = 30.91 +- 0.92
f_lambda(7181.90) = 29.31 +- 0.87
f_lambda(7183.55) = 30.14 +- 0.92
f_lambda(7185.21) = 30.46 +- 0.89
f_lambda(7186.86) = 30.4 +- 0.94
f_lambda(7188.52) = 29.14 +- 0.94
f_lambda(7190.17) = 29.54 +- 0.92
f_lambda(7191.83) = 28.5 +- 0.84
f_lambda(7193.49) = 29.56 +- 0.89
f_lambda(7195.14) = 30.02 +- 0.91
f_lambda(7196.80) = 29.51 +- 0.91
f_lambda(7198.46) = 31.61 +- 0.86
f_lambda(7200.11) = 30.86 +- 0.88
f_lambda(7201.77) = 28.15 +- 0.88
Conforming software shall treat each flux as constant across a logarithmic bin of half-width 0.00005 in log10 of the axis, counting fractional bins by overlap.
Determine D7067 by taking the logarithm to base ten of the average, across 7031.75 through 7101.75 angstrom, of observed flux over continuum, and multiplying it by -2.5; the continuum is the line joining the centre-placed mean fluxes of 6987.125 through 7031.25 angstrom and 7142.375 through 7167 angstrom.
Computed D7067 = -0.01 mag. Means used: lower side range 31.6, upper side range 30.5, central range 31.4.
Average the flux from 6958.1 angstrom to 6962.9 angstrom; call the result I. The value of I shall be 33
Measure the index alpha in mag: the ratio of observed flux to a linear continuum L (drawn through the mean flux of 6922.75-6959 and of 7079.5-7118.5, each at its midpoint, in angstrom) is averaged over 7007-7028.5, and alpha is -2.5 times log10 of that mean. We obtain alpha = 0.00 mag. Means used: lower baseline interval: 32.3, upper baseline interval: 31.2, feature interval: 31.7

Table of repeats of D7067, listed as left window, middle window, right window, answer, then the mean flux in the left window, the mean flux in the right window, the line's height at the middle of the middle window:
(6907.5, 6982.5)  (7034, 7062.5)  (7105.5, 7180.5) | 0.003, 32.4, 30.8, 31.6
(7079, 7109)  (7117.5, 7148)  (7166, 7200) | 0.000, 31.3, 30.3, 30.8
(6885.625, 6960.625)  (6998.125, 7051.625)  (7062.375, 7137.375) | 0.006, 32.6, 31.2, 31.8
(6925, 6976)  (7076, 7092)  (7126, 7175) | 0.010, 32.3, 30.8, 31.3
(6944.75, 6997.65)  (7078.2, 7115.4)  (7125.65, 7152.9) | 0.003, 32.2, 31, 31.3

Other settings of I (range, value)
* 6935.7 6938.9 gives 31.6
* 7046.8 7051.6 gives 31.5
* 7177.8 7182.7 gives 30.8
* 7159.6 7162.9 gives 30.7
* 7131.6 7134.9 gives 31.9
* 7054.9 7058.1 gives 30.5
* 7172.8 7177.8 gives 30.6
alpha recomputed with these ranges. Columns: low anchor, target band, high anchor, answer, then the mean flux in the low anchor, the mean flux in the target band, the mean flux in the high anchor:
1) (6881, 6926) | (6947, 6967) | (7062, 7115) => -0.01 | 32.7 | 32.7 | 31.3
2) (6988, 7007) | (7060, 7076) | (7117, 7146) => -0.02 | 31.4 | 31.6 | 30.9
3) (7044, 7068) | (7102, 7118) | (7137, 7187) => -0.01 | 31.5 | 31.3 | 30.7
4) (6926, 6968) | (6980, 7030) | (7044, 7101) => 0.01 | 32.3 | 31.7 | 31.4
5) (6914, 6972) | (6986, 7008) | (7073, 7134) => 0.02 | 32.4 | 31.5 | 31.1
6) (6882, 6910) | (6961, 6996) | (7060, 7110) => 0.01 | 32.8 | 32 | 31.4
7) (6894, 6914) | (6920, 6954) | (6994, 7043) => 0.00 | 32.8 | 32.3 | 31.6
